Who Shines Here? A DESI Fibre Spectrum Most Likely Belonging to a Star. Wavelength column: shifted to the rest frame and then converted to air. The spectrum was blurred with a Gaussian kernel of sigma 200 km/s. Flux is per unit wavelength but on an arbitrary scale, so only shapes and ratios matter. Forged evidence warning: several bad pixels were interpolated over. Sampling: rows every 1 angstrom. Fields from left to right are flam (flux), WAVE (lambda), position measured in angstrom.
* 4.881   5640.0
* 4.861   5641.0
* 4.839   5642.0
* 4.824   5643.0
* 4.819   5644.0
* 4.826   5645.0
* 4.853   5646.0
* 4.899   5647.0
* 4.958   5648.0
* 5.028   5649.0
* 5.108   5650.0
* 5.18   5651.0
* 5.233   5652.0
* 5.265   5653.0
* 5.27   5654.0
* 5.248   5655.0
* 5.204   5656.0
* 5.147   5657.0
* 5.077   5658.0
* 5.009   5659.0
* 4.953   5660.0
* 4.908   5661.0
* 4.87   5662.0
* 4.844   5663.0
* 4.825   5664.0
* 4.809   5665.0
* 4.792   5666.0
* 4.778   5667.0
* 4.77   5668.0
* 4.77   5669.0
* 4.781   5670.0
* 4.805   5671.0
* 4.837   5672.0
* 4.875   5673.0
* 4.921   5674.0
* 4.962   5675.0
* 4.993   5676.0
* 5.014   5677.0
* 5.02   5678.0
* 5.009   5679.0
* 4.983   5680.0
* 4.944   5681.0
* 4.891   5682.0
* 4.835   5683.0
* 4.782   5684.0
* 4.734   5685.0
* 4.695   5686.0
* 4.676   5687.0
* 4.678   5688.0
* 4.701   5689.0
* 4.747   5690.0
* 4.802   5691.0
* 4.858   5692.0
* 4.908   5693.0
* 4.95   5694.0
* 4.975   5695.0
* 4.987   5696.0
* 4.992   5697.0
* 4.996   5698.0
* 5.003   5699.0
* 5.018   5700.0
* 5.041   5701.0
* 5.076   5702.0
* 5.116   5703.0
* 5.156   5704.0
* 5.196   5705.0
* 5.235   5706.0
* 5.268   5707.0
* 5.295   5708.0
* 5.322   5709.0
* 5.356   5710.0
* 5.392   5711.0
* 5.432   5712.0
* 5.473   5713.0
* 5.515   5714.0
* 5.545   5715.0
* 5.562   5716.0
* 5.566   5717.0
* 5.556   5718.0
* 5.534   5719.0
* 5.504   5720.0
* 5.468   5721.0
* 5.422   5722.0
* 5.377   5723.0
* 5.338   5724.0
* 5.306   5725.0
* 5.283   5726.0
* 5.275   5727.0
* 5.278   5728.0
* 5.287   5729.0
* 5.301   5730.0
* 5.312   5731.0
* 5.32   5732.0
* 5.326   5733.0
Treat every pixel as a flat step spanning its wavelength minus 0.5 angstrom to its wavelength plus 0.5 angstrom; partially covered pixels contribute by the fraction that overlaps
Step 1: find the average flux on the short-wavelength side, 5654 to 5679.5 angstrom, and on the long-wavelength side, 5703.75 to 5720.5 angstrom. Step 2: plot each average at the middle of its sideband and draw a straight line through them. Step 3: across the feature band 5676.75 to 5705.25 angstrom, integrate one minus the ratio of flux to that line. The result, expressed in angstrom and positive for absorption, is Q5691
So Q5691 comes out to 1.5 angstrom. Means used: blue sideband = 4.94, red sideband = 5.41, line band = 4.92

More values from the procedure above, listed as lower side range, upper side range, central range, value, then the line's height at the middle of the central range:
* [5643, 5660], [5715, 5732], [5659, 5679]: 1.0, 5.14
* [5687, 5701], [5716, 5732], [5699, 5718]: -0.6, 5.13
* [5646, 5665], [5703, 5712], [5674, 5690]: 0.9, 5.16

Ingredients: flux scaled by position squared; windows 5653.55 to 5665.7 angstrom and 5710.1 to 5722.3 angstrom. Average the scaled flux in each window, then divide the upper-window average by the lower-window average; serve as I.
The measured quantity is 1.12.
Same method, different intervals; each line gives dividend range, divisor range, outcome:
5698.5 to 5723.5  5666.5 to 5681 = 1.10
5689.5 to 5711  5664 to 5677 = 1.06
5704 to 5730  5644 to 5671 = 1.11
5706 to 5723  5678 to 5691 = 1.14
